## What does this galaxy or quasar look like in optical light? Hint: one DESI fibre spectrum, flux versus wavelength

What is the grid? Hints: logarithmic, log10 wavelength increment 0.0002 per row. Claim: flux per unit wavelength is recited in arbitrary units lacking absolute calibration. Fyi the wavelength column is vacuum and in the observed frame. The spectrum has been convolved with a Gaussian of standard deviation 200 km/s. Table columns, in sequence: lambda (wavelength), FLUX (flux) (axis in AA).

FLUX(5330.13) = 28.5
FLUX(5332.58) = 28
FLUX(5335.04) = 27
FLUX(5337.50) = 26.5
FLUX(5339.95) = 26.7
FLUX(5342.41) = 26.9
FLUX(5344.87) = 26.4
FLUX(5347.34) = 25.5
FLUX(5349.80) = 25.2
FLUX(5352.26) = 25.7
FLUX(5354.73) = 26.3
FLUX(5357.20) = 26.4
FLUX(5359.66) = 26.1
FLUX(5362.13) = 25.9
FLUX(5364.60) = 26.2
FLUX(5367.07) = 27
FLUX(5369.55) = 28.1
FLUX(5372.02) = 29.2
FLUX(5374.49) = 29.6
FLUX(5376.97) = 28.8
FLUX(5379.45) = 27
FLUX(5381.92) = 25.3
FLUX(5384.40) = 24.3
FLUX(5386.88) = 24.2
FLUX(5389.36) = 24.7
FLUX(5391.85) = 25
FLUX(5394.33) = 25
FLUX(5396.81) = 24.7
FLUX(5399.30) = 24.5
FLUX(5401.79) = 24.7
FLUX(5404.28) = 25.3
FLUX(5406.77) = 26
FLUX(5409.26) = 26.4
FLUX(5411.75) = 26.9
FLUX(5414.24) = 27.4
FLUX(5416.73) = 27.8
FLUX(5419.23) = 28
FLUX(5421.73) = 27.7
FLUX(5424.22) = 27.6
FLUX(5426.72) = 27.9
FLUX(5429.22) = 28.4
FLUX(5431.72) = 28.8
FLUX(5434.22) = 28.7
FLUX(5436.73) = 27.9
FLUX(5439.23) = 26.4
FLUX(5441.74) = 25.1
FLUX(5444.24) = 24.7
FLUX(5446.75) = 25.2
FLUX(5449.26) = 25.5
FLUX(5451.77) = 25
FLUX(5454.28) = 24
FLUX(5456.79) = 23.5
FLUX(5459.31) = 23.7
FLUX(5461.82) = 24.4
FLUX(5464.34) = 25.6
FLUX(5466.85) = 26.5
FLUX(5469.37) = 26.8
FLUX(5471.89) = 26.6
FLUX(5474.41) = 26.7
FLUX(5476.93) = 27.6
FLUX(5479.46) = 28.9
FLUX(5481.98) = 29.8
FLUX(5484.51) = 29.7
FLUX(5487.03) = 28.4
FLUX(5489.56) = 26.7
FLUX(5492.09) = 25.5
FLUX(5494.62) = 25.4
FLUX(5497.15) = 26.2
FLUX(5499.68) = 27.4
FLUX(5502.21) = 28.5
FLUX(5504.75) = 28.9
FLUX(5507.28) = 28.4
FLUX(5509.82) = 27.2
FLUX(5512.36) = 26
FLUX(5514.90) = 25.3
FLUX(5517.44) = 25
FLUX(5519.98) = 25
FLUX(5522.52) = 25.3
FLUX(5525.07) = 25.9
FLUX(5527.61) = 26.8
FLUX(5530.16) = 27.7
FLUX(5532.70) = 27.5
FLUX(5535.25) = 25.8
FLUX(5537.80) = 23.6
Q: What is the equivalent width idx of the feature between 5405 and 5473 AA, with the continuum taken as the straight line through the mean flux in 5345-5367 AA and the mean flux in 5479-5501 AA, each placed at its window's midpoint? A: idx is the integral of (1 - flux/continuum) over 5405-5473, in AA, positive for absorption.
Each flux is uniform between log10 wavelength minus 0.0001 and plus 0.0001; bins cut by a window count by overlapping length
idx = 1.4 AA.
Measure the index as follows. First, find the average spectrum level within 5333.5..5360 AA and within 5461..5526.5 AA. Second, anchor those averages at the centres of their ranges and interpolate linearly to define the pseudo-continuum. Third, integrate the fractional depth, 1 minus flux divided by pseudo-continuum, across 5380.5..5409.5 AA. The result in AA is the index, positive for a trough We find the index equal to 1.63 AA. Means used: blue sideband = 26.3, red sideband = 26.8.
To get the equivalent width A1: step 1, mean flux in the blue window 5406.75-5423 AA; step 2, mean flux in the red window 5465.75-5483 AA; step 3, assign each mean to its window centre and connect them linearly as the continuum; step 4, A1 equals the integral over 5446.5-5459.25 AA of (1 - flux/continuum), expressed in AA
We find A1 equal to 1.4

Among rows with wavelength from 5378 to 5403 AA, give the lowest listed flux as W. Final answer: 24.2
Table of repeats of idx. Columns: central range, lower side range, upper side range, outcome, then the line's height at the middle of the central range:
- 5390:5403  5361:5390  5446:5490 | 0.9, 26.7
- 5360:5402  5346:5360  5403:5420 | 0.2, 26.3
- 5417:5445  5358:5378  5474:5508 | 0.2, 27.7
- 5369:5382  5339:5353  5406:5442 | -0.8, 26.6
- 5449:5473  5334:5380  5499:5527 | 1.4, 26.7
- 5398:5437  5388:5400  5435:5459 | -3.3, 25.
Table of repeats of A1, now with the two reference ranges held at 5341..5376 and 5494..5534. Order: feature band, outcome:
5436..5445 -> 0.25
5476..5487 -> -0.94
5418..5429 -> -0.46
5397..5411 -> 0.71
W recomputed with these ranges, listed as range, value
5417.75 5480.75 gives 23.5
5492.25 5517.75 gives 25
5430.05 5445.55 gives 24.7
